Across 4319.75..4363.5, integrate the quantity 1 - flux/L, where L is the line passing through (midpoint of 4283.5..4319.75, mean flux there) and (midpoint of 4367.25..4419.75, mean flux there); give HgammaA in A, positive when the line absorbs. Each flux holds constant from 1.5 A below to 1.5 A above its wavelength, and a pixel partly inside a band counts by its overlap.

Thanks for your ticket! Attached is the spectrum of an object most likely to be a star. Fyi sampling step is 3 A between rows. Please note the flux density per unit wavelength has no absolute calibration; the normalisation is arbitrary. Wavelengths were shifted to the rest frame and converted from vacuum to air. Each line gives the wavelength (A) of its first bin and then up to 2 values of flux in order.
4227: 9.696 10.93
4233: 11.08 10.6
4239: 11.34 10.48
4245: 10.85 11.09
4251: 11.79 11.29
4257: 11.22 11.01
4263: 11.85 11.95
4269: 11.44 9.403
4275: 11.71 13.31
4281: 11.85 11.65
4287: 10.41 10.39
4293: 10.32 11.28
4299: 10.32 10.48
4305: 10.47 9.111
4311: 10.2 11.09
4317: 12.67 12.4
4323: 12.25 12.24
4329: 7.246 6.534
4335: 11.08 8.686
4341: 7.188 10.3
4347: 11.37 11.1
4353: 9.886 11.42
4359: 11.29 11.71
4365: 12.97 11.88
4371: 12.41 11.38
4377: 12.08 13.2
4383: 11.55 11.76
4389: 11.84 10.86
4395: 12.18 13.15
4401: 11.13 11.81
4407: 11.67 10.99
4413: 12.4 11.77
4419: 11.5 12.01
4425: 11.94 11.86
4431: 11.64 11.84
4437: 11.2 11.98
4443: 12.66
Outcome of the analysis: 3.8 A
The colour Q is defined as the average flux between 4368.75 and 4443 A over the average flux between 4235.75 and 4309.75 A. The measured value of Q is 1.08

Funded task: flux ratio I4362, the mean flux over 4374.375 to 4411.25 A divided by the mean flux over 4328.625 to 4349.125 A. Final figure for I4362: 1.31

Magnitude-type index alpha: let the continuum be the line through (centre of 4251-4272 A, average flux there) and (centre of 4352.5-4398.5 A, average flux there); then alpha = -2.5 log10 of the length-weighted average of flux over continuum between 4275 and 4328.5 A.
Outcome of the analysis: 0.036 mag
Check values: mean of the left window 11.3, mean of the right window 11.9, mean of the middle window 11.1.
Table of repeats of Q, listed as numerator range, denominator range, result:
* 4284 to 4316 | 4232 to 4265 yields 0.94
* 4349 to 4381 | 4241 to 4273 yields 1.05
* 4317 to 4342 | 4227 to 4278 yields 0.89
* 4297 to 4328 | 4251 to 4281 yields 0.96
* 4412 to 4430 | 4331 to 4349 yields 1.28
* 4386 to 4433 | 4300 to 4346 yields 1.16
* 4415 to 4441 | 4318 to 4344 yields 1.20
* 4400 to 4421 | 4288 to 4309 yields 1.12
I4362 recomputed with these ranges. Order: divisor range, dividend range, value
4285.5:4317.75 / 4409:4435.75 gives 1.12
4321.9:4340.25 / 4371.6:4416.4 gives 1.25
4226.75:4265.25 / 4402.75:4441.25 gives 1.06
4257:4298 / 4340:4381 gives 1.01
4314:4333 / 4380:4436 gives 1.10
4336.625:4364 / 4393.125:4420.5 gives 1.14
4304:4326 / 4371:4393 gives 1.05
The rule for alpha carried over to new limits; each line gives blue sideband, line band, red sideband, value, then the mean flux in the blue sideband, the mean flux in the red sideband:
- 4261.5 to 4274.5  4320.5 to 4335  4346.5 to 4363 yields 0.13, 11.2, 11.1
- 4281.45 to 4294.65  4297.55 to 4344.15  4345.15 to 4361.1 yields 0.08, 10.8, 11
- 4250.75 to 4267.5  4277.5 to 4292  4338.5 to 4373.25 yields 0.00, 11.5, 11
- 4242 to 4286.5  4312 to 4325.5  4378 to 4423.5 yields -0.04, 11.4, 11.9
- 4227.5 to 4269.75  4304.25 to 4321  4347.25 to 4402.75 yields 0.05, 11.2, 11.8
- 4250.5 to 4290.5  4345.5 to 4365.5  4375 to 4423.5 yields 0.04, 11.4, 11.9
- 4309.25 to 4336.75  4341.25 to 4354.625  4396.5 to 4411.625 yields 0.06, 10.6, 11.8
